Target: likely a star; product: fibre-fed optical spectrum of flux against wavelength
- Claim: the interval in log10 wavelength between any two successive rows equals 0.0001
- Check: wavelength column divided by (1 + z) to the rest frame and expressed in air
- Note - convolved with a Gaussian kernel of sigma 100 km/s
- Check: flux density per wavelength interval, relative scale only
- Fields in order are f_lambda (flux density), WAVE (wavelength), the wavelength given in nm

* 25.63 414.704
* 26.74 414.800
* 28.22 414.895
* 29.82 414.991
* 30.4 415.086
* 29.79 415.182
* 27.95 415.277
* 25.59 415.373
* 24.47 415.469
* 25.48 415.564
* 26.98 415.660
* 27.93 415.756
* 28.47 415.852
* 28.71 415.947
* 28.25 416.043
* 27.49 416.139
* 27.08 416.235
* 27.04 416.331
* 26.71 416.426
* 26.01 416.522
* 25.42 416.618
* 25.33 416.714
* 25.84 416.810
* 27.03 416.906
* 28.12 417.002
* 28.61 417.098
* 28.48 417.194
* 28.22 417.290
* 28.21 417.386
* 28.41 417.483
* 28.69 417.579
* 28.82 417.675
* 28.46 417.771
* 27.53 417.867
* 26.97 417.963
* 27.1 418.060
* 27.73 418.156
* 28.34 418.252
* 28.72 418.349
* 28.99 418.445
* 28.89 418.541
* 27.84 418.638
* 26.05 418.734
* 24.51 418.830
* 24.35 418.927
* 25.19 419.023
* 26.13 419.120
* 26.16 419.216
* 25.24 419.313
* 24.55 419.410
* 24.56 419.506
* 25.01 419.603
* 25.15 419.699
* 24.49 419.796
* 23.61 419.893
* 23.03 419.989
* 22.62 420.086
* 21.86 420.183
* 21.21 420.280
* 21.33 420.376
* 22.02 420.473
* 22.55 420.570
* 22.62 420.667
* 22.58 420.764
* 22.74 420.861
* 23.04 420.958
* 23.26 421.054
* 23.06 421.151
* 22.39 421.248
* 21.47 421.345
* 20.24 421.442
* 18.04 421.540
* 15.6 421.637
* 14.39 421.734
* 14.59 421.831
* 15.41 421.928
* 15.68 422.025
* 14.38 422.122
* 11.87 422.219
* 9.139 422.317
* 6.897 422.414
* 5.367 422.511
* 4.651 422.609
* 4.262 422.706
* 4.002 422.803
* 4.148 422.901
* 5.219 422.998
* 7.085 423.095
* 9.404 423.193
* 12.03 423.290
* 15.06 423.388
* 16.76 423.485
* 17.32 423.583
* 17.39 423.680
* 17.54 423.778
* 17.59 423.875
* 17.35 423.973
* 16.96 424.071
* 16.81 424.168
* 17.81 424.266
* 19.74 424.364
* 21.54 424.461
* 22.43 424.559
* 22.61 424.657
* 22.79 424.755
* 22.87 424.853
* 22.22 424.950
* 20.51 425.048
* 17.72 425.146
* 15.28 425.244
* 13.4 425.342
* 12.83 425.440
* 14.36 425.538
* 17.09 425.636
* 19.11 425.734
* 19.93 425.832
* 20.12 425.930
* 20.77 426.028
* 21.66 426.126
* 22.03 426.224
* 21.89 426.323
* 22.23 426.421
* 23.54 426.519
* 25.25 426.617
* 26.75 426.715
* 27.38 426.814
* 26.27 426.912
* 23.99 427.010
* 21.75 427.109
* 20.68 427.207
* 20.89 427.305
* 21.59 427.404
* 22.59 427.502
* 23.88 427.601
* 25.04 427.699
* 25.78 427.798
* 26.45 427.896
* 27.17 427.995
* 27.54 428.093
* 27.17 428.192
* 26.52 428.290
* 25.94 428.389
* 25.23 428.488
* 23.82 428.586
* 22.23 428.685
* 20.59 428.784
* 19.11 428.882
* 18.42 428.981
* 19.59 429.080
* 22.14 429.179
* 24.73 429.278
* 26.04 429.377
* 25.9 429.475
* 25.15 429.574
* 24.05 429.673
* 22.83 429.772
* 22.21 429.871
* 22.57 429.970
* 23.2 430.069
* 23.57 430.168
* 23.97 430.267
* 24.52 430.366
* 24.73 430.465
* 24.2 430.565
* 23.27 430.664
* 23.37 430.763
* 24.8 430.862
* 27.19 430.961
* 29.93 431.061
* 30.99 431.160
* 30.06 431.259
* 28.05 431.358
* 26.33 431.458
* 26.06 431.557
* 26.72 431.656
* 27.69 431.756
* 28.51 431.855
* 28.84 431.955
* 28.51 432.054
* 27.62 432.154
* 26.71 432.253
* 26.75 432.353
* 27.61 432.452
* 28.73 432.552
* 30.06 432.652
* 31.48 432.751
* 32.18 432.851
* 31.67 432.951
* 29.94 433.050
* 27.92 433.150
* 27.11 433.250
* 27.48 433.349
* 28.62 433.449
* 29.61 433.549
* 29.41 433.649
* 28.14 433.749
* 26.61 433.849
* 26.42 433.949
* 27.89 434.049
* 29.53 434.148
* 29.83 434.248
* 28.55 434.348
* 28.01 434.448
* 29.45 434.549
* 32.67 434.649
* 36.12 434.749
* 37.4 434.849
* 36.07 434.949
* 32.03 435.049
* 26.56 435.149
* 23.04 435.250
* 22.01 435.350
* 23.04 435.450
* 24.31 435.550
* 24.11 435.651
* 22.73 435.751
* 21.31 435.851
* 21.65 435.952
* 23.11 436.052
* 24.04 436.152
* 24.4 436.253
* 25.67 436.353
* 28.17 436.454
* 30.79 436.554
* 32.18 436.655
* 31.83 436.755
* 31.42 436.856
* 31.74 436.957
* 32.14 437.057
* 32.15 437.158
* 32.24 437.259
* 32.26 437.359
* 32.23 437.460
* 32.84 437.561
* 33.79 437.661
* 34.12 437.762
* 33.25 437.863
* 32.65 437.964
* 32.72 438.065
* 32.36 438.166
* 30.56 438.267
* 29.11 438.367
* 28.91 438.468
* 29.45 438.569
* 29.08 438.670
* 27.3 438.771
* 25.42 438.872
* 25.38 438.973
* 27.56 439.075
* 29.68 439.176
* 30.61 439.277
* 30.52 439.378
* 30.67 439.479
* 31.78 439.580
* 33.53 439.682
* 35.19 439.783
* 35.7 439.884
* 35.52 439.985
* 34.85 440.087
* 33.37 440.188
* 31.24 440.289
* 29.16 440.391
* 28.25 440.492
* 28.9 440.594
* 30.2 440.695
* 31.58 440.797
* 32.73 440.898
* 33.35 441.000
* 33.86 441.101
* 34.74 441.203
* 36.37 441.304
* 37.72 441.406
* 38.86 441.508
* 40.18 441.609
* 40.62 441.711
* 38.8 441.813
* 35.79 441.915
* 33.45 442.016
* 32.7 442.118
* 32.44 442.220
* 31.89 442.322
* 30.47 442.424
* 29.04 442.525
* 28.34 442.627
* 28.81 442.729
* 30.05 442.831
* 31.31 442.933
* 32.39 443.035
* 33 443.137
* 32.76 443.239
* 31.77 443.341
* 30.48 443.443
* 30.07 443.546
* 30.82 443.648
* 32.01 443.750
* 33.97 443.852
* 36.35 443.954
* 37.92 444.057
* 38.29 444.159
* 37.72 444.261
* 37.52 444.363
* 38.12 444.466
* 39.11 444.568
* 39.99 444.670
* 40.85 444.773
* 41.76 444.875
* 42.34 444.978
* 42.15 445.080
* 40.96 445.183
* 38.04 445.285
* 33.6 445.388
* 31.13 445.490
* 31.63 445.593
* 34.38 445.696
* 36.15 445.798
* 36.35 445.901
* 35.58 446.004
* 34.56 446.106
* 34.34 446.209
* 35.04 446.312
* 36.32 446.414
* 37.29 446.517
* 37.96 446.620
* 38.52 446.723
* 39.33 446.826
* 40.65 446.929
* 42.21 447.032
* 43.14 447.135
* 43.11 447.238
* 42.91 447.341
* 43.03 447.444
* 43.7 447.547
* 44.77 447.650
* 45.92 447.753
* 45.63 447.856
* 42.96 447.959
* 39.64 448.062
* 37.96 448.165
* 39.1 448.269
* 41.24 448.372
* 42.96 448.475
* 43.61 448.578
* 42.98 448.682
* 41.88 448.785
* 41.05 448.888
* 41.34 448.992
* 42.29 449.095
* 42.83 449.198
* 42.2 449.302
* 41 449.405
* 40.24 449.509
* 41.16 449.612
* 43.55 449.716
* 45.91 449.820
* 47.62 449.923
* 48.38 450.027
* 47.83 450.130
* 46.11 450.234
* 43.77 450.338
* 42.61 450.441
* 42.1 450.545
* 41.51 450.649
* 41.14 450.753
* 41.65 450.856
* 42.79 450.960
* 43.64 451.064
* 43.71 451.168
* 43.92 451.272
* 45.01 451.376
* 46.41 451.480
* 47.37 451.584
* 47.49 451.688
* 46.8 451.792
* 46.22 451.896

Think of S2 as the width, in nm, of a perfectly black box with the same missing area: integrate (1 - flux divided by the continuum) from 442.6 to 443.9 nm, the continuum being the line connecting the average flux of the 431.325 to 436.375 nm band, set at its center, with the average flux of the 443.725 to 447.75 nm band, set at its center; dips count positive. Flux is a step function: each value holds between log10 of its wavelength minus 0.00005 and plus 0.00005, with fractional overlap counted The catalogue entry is 0.18 nm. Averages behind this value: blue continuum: 27.8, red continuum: 38.4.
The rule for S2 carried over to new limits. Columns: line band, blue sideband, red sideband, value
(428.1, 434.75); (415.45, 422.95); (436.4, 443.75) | 0.38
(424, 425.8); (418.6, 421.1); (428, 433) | 0.44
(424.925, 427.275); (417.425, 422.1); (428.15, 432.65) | 0.38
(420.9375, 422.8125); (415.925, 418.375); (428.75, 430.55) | 0.83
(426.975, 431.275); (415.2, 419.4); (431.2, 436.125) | 0.56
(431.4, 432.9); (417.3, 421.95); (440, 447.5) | 0.09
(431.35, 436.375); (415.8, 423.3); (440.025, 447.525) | 0.34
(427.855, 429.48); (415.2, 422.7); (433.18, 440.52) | 0.17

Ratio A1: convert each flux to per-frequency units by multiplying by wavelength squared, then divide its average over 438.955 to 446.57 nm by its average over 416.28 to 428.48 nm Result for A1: 1.8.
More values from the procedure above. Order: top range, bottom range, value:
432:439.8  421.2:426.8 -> 1.87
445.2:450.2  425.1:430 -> 1.98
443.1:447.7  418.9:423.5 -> 2.36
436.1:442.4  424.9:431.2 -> 1.47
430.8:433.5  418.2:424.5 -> 1.59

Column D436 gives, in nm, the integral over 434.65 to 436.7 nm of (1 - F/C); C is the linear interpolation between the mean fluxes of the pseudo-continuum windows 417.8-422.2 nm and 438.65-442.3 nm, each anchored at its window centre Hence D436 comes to 0.23 nm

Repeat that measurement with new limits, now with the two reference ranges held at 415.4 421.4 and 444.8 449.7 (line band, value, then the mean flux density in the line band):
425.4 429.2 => 0.96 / 22.6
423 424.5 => 0.67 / 15.7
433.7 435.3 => 0.18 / 29.9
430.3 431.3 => 0.18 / 26.2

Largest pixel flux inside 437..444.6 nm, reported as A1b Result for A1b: 40.62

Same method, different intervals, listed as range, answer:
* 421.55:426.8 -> 26.75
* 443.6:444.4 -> 38.29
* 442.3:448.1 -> 45.92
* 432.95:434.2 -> 31.67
